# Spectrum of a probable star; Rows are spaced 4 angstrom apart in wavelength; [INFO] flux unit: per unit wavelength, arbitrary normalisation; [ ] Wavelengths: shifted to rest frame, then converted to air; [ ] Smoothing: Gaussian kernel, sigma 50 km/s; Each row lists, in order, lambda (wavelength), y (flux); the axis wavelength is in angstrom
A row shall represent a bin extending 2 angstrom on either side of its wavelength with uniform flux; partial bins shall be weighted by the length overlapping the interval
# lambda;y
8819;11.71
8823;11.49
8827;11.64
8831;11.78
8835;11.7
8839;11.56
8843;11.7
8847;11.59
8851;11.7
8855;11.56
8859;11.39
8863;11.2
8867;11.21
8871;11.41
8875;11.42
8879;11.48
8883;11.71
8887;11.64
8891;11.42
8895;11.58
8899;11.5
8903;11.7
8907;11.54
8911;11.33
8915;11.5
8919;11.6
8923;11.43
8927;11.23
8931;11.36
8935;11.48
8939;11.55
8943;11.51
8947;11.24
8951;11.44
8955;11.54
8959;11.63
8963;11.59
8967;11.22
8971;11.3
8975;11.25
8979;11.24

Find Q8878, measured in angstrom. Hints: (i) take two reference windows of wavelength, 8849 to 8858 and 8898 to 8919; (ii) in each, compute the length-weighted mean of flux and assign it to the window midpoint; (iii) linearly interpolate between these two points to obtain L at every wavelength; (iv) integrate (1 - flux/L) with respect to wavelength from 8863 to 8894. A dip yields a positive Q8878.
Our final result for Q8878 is 0.3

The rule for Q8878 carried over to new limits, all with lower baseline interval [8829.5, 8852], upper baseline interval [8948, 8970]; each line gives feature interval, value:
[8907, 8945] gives 0.24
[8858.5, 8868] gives 0.31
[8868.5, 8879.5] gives 0.18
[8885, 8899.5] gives 0.05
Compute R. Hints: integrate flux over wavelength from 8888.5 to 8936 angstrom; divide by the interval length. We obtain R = 11.5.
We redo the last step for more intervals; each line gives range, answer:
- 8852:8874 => 11.4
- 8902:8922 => 11.5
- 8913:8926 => 11.5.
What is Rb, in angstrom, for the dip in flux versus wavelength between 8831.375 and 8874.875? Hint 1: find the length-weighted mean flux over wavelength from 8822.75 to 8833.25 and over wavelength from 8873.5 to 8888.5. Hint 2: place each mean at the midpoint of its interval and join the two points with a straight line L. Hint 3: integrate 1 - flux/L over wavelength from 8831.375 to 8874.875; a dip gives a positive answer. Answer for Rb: 0.4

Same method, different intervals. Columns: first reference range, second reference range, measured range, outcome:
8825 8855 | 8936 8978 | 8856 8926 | 0.5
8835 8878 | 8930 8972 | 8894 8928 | -0.1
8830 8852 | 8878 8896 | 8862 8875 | 0.3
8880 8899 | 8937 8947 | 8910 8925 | 0.1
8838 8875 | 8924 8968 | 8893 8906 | -0.1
